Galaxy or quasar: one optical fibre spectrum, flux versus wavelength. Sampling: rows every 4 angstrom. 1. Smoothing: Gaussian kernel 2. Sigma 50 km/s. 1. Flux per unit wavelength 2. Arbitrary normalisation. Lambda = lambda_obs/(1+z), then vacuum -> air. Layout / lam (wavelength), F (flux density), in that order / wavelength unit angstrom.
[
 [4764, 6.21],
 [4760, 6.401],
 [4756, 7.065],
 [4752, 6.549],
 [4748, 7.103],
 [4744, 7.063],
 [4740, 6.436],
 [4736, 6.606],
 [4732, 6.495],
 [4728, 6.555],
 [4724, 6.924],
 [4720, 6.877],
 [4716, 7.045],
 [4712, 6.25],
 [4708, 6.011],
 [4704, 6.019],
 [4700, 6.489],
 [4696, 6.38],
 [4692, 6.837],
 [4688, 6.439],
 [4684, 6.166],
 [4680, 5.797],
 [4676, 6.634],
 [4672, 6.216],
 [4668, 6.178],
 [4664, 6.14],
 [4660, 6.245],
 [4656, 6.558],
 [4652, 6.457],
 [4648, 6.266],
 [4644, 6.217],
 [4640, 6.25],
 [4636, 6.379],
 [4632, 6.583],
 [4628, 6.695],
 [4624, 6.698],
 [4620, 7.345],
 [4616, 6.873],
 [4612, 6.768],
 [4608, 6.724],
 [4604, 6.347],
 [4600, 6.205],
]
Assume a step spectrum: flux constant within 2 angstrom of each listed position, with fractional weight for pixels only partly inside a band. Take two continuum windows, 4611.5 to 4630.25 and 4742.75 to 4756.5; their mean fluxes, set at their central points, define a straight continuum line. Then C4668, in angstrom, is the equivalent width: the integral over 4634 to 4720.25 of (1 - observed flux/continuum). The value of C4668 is 6.92 angstrom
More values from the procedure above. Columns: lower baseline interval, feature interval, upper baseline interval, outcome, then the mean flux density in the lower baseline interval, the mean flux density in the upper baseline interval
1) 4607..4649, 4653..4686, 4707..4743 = 1.8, 6.62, 6.61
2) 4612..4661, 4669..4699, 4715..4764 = 1.3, 6.56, 6.73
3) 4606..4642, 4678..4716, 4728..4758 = 2.4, 6.7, 6.75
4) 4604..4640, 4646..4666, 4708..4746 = 1.1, 6.71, 6.66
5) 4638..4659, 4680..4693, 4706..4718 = 0.1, 6.34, 6.44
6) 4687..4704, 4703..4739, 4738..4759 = 0.6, 6.48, 6.82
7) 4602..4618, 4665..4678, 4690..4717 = 0.3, 6.68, 6.41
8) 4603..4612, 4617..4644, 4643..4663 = -0.7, 6.61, 6.34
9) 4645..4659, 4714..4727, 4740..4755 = -0.4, 6.4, 6.85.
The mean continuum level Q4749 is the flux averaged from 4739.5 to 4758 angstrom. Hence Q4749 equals 6.88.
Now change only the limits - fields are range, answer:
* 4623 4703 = 6.37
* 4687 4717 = 6.41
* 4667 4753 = 6.51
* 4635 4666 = 6.31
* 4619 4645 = 6.58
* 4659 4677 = 6.27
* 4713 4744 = 6.71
